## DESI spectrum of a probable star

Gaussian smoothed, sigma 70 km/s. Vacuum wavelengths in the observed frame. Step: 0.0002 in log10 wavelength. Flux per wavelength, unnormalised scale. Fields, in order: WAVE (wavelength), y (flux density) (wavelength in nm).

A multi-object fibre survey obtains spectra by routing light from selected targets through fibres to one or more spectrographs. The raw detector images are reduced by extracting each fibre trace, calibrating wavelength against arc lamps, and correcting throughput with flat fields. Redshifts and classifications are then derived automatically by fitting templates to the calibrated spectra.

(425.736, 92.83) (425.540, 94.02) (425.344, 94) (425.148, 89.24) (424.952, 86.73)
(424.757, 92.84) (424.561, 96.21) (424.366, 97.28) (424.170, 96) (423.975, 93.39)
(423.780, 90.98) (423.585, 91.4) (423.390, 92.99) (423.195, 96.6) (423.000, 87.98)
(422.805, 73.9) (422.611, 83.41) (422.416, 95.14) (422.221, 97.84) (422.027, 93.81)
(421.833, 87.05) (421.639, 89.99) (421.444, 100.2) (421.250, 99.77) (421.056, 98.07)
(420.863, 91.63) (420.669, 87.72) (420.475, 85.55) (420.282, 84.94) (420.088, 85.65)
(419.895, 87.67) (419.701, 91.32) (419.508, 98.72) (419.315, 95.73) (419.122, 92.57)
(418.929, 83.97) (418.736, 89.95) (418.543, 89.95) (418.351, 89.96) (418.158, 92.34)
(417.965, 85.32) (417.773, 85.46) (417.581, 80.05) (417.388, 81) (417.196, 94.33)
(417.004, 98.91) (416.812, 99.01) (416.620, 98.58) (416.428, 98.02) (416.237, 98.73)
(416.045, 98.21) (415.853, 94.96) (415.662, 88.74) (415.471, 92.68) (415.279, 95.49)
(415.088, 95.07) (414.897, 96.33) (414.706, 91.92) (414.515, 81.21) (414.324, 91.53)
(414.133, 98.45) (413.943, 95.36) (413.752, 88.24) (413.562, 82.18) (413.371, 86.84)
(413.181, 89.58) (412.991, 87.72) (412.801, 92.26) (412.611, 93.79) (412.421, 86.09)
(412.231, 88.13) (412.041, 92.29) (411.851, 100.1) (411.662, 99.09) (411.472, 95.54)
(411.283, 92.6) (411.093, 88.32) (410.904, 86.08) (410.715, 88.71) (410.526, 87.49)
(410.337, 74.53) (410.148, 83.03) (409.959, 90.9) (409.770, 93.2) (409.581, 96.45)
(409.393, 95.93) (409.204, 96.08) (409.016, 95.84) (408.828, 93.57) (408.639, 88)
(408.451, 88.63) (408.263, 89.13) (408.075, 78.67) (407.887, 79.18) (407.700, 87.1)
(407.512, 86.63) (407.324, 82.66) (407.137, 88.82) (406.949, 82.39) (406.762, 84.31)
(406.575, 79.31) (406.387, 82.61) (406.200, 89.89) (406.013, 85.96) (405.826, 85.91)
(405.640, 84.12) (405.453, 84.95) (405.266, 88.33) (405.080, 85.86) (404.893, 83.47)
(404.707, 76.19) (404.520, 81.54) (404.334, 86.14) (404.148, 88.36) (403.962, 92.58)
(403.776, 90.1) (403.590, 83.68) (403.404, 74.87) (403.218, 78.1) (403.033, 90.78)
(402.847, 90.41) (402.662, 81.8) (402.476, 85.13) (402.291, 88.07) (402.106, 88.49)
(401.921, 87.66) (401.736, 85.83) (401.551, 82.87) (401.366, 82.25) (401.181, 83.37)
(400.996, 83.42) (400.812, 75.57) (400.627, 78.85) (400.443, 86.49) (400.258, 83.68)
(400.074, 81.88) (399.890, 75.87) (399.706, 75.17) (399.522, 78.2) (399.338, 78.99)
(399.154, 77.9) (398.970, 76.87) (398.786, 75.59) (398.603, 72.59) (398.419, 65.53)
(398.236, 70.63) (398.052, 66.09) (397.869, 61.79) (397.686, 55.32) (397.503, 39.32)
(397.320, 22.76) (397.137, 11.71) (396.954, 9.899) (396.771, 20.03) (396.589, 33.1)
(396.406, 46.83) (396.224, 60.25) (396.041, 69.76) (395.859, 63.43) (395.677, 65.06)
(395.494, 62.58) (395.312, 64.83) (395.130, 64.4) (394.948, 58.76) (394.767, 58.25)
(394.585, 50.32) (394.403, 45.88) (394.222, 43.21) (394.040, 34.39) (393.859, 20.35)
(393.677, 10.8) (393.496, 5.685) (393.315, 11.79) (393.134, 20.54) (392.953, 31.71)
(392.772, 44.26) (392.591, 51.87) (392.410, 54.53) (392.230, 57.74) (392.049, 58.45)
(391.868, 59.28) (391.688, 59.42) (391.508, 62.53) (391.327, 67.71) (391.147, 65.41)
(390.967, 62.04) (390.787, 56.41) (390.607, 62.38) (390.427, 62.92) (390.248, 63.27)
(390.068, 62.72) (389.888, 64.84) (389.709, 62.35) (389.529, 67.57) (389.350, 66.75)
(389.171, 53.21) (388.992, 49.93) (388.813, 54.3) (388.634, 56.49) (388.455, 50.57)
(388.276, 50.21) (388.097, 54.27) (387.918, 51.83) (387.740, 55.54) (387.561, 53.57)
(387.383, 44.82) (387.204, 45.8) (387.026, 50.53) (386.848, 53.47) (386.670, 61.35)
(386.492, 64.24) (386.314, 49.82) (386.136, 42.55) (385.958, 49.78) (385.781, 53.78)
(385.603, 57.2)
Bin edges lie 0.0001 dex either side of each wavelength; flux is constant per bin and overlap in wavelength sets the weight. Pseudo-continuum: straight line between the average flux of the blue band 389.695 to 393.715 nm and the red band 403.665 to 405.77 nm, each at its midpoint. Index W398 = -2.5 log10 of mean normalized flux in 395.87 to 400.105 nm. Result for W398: 0.19 mag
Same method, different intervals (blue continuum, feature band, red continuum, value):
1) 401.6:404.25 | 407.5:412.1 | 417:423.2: -0.03 mag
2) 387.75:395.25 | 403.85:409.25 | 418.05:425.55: -0.21 mag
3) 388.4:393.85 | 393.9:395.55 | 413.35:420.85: 0.09 mag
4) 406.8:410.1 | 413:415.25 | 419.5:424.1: -0.01 mag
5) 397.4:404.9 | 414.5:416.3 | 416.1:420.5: -0.06 mag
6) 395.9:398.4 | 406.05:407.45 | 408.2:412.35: -0.08 mag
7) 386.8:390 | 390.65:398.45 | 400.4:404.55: 0.38 mag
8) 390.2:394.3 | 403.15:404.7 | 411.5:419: -0.21 mag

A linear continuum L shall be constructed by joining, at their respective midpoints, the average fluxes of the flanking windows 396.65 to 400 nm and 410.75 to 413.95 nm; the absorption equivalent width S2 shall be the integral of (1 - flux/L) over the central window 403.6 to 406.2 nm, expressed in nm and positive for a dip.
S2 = -0.456 nm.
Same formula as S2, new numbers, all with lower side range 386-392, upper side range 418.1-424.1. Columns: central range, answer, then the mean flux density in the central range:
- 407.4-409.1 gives -0.22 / 87.3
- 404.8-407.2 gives -0.32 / 85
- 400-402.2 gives -0.42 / 83.4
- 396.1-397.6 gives 0.78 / 31.4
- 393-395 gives 0.97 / 32.2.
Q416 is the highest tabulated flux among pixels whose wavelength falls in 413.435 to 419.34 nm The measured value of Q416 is 99.01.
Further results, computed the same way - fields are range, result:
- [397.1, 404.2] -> 92.58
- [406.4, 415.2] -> 100.1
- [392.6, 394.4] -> 44.26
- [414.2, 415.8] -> 96.33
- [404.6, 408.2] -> 89.89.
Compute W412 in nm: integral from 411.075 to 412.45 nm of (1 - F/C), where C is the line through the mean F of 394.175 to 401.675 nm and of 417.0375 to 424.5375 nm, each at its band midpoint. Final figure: -0.24 nm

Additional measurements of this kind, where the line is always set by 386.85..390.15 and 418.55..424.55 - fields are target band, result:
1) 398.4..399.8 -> -0.18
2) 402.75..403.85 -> -0.20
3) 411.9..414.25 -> -0.23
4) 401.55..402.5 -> -0.23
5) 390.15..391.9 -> -0.13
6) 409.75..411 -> -0.11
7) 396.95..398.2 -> 0.46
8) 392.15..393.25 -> 0.32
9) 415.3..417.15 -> -0.23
